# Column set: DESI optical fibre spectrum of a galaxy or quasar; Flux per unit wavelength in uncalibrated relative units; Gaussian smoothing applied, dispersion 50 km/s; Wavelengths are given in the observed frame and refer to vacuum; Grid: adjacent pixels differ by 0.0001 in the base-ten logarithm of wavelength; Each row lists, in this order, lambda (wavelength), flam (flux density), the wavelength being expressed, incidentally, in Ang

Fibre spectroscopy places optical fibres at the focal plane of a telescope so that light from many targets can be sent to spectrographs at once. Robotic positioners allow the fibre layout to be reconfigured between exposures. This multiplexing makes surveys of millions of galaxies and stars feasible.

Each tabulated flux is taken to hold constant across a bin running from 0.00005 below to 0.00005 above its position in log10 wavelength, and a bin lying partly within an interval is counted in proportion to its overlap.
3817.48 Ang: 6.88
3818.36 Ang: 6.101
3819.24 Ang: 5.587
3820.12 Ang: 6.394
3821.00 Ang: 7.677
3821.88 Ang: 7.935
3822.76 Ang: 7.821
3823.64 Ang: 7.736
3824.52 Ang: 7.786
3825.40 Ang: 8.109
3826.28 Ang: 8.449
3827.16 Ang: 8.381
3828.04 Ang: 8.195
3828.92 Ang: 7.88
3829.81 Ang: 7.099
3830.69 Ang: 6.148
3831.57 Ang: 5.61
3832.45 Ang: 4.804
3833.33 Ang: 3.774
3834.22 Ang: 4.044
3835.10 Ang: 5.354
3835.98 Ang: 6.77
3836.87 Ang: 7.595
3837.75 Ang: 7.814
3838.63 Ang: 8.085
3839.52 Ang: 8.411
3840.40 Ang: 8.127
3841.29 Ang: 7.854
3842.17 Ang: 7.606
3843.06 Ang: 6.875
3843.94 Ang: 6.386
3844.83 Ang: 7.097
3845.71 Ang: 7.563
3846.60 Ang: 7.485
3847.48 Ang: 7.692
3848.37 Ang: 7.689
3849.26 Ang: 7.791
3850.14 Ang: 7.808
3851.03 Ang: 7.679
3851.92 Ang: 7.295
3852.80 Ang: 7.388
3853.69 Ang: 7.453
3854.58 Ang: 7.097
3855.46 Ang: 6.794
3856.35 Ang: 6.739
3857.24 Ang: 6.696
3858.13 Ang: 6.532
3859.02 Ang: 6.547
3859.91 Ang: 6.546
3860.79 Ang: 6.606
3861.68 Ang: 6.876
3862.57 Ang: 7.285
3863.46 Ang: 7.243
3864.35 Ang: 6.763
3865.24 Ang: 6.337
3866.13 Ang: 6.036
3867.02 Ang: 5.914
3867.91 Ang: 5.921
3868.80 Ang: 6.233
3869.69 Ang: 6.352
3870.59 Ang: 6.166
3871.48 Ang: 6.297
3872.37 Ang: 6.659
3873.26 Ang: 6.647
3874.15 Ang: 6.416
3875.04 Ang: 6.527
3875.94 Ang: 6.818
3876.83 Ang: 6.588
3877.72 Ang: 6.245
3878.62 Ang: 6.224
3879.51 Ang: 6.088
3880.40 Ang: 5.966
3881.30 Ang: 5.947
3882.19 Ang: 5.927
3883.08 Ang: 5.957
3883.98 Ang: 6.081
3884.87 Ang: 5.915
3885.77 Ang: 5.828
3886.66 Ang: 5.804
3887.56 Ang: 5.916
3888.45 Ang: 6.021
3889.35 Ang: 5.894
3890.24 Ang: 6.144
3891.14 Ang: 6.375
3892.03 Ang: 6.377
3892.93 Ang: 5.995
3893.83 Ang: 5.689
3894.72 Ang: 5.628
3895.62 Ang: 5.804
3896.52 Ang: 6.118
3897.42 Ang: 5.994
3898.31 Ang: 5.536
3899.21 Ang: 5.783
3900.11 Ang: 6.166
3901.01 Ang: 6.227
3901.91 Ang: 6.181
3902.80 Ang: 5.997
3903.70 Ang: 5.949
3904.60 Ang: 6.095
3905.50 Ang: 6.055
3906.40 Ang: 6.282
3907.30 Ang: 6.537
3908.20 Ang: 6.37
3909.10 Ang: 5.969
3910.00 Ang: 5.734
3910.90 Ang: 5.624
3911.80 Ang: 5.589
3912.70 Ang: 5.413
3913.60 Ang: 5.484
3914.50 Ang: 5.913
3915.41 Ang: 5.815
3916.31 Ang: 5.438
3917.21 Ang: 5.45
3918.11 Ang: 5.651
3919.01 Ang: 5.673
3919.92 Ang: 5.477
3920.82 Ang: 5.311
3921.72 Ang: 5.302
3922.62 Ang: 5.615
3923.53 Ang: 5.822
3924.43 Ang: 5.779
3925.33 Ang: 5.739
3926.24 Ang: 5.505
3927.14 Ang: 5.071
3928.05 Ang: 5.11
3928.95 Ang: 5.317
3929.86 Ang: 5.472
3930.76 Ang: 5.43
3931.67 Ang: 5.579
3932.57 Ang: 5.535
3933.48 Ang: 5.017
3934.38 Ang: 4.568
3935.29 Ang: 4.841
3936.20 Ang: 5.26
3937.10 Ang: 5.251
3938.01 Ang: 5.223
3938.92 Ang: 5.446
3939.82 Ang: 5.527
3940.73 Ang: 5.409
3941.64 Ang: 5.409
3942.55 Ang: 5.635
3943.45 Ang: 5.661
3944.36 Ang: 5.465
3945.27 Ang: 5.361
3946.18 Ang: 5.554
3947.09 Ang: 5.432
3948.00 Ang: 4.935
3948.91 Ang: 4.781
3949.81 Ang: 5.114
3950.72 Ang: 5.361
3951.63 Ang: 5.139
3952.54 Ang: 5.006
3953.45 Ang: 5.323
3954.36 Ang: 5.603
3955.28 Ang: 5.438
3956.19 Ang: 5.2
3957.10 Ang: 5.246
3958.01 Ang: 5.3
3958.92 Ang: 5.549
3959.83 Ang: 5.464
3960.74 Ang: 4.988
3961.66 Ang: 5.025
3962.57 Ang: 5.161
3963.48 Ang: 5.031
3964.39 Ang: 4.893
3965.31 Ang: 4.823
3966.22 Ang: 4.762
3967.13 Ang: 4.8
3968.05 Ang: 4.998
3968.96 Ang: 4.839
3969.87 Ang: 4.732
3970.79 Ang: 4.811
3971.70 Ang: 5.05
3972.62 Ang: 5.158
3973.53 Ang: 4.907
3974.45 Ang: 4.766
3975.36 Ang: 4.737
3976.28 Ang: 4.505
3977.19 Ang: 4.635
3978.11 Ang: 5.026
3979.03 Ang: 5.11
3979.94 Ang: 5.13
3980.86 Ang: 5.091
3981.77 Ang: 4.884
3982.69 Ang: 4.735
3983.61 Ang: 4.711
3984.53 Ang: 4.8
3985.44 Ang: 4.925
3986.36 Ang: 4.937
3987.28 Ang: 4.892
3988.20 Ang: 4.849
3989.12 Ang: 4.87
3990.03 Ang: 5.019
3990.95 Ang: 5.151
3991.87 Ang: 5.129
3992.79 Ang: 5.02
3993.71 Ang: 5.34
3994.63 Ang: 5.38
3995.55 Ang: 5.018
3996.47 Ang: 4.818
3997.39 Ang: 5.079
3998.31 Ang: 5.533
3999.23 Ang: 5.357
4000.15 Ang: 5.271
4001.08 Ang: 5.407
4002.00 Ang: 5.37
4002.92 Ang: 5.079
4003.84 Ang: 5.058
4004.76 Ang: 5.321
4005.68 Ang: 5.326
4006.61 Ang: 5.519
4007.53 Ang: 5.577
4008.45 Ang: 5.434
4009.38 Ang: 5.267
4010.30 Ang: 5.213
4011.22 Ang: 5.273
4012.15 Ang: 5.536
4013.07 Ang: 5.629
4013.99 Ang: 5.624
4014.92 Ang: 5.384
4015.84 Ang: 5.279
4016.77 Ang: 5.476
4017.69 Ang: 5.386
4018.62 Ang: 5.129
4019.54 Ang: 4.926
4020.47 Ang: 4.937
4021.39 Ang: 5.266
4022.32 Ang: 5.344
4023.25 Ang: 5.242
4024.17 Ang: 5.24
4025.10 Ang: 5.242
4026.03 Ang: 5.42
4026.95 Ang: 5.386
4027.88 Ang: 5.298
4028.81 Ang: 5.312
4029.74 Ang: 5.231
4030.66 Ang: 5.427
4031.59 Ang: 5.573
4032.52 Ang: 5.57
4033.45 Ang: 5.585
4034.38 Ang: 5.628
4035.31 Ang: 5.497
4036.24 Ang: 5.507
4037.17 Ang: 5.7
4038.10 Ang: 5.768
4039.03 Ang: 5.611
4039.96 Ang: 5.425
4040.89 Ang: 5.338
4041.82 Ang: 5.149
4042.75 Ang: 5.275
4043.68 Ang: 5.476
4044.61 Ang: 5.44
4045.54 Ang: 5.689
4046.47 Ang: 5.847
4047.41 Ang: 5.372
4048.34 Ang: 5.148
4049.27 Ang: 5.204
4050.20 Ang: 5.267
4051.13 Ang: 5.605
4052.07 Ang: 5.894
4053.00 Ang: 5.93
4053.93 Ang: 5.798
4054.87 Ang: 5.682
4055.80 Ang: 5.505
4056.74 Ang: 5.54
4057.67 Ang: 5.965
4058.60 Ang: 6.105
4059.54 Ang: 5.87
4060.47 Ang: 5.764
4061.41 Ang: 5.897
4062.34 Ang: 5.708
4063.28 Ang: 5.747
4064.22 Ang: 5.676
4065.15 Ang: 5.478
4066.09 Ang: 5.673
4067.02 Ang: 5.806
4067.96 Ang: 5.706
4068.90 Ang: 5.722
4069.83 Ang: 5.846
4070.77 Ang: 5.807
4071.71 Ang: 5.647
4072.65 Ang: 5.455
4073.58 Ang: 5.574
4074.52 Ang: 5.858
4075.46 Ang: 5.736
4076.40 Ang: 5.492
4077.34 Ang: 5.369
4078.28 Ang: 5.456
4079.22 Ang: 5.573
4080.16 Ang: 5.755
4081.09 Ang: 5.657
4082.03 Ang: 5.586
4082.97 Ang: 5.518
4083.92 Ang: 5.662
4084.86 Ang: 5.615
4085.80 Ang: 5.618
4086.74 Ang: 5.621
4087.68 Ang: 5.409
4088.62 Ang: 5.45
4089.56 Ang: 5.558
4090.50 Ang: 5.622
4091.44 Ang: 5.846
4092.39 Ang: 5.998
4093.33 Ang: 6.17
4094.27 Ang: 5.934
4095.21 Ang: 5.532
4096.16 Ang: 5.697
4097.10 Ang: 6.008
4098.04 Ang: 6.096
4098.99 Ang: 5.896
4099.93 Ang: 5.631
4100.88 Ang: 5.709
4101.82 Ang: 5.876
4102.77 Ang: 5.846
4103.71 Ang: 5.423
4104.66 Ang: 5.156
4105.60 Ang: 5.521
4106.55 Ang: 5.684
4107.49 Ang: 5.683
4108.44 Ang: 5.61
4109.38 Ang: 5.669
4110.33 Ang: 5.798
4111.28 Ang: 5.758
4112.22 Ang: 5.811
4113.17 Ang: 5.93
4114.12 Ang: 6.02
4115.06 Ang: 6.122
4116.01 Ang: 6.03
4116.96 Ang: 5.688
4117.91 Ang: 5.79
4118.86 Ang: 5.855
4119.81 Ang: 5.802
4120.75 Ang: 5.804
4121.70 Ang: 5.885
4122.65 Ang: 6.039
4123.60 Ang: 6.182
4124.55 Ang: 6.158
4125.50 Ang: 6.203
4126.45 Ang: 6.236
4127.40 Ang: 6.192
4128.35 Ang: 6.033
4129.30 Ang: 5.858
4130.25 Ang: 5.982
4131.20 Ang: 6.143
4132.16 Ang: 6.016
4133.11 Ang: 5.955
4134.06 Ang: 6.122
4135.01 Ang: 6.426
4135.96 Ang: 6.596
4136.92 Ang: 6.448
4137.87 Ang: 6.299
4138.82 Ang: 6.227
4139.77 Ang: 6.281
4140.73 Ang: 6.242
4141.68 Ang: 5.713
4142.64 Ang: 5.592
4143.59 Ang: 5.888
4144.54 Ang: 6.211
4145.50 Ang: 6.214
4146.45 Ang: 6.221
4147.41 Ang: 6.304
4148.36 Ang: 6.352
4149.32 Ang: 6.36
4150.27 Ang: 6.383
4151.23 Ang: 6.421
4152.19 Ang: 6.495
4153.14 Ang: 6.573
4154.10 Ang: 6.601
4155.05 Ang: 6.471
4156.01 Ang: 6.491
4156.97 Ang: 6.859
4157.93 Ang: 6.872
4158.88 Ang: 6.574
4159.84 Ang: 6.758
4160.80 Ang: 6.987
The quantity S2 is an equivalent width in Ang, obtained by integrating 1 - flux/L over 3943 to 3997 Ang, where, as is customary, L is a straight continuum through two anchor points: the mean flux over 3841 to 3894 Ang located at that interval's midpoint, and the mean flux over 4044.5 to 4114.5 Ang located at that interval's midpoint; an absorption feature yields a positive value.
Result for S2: 9.69 Ang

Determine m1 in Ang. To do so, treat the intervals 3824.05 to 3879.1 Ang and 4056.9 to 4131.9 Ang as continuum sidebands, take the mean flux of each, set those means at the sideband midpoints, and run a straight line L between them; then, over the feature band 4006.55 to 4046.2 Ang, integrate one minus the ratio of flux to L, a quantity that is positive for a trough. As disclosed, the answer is 4.5 Ang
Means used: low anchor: 6.89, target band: 5.4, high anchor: 5.78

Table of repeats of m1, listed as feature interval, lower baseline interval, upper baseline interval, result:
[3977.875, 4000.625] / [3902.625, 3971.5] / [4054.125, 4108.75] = 1.90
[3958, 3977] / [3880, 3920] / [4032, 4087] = 2.73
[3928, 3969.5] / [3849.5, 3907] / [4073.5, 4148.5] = 6.59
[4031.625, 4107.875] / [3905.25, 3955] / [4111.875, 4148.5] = 3.21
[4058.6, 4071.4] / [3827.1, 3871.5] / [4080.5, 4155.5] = 0.78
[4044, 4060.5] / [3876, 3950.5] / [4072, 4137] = 0.41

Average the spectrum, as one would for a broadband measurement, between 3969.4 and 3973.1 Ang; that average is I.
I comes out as 4.94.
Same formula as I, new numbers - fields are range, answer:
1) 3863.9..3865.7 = 6.55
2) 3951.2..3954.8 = 5.27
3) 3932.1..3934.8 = 5.06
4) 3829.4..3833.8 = 5.47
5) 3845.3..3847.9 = 7.58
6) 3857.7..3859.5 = 6.53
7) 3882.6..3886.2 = 5.94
